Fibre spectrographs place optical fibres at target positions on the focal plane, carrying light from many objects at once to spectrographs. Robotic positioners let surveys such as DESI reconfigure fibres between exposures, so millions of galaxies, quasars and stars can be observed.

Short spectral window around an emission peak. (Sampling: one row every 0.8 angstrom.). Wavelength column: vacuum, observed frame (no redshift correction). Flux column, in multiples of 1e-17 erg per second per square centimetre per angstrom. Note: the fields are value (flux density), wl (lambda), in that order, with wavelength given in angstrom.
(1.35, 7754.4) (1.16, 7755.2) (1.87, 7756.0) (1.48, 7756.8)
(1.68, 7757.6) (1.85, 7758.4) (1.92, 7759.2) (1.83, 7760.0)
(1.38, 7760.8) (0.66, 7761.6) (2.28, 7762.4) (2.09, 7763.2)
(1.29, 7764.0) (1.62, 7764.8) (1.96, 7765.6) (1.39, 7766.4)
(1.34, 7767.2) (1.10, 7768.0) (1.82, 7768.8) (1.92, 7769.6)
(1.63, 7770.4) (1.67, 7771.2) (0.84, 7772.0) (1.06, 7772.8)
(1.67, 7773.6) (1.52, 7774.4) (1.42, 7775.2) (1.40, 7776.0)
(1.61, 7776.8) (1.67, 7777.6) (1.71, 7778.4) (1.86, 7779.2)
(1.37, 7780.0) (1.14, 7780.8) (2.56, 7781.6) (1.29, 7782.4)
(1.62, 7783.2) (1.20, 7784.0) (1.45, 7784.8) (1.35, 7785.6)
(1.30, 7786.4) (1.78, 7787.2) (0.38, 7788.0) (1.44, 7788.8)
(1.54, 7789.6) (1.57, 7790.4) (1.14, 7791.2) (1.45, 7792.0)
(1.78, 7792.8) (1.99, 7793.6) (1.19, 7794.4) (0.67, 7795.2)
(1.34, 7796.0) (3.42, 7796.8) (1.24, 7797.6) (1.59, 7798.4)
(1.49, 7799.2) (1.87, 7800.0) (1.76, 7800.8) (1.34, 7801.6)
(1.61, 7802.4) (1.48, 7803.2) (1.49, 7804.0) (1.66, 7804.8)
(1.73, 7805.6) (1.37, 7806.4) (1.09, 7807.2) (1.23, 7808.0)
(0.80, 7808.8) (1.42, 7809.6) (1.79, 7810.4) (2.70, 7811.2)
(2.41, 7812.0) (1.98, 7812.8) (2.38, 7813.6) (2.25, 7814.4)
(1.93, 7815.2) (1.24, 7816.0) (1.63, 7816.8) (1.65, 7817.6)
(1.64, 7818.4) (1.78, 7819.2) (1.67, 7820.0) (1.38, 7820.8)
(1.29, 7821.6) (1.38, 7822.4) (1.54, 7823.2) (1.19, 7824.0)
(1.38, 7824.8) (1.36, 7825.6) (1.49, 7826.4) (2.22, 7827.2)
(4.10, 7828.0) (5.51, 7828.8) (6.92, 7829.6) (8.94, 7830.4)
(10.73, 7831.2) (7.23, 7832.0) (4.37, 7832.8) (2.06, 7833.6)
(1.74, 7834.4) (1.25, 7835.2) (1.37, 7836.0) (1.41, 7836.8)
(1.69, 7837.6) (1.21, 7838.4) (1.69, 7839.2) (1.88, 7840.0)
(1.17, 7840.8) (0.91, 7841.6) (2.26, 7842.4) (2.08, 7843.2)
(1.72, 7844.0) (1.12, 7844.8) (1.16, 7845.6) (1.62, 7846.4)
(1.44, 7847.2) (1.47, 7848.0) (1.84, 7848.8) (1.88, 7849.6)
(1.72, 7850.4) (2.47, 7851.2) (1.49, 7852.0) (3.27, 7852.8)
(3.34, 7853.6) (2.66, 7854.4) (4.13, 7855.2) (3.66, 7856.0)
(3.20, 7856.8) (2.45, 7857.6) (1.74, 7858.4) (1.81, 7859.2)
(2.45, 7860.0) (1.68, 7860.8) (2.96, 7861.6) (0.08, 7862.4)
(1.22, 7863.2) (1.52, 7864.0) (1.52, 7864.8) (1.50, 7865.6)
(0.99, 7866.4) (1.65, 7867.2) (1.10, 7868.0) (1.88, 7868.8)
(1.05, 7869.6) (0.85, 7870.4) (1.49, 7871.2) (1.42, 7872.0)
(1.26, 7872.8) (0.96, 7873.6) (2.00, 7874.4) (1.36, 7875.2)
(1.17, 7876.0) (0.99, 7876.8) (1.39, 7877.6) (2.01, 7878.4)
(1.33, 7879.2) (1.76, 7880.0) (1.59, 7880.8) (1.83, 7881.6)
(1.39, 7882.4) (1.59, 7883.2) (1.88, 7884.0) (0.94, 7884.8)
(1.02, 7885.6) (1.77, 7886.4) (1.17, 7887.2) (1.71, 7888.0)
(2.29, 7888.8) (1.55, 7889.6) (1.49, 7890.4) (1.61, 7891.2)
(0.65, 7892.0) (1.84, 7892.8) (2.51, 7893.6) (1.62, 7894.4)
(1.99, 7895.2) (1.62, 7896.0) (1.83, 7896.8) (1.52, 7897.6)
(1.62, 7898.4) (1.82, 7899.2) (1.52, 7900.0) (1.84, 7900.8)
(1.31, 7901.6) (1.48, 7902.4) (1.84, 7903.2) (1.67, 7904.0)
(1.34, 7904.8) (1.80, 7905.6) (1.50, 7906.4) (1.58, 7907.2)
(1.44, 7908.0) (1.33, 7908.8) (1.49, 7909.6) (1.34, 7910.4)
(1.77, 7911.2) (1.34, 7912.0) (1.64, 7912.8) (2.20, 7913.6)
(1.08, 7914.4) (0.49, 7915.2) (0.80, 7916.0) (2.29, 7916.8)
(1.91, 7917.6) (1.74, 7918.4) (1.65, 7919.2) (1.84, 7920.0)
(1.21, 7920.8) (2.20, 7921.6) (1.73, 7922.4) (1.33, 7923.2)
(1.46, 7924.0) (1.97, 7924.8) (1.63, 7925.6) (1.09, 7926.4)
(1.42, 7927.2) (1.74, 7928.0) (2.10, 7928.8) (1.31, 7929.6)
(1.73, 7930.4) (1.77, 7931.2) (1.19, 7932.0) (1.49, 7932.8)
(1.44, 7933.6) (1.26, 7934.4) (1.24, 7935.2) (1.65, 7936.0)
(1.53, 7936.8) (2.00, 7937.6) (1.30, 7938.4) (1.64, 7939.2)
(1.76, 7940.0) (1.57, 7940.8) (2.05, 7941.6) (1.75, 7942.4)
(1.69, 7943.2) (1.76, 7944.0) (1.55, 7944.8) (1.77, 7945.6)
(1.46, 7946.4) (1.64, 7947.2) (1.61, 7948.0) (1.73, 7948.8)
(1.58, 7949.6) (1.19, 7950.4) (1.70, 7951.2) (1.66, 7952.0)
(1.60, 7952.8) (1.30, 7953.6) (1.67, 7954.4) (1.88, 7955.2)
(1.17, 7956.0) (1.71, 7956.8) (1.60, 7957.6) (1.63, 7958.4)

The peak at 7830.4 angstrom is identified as H-alpha 6563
